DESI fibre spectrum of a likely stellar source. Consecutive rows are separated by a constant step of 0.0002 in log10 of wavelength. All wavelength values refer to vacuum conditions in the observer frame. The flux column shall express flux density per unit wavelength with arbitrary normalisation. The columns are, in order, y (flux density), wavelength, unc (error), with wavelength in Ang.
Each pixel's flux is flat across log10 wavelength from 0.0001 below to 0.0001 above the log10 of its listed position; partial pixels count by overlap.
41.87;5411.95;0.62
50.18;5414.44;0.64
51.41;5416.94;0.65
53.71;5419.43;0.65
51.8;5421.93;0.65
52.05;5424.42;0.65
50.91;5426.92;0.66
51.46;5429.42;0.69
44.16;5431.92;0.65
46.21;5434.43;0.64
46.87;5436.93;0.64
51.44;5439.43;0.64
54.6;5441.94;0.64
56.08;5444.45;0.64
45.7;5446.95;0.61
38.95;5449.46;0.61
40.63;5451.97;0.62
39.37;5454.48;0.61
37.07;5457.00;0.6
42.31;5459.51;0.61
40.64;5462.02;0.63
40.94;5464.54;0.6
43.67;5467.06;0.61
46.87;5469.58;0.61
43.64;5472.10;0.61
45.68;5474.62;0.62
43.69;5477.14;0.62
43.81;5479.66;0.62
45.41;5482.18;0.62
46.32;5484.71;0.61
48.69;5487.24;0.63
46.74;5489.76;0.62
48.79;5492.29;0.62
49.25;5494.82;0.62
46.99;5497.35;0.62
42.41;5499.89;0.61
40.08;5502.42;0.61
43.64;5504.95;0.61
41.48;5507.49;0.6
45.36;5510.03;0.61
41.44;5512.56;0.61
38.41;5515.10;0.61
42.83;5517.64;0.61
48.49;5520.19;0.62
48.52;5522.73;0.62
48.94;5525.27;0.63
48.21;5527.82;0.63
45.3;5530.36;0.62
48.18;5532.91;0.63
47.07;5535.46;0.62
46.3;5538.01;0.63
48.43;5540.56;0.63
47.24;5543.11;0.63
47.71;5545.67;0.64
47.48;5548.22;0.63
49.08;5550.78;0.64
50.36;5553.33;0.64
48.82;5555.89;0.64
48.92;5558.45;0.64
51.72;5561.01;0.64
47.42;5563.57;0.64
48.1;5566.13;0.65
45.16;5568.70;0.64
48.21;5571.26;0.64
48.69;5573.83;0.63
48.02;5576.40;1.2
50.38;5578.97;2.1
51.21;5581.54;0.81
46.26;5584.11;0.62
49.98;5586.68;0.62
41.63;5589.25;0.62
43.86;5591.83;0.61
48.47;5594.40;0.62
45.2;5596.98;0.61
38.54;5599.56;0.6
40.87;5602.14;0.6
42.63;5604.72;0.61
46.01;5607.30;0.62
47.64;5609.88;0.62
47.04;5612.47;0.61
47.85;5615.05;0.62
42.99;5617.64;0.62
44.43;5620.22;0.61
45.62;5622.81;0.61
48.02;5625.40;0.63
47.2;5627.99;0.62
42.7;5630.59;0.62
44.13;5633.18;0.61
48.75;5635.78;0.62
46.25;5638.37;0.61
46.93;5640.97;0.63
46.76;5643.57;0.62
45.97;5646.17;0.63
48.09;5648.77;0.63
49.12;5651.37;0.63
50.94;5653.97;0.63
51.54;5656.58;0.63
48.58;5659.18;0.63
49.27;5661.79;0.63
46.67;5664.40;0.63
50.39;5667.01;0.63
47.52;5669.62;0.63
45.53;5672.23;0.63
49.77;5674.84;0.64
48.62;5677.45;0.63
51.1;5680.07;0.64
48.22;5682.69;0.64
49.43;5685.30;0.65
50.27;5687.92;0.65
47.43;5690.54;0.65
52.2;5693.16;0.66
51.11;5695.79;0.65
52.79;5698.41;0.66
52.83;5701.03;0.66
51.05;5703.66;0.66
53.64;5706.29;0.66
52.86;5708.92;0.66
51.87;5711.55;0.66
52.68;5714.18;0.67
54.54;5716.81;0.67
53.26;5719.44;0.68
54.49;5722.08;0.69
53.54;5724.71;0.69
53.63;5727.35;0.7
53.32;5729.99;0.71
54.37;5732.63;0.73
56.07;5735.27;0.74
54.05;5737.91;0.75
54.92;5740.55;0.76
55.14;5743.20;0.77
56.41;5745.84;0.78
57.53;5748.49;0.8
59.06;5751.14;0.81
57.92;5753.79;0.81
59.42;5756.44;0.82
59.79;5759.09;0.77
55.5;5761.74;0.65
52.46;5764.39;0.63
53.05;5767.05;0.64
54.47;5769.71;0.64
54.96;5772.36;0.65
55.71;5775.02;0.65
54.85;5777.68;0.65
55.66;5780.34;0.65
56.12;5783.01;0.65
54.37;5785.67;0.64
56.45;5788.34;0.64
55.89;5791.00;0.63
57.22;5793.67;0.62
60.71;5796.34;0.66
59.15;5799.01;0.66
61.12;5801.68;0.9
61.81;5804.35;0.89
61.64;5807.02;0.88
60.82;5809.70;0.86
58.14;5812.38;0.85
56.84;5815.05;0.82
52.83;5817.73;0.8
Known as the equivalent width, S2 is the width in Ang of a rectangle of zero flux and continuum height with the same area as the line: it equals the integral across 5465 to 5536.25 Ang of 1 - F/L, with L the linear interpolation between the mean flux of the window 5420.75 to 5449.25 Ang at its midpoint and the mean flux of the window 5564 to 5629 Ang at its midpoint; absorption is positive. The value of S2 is 4.4 Ang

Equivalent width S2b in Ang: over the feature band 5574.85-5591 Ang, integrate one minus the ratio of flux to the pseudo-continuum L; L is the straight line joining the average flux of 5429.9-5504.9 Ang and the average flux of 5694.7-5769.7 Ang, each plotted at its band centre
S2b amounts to 0.46 Ang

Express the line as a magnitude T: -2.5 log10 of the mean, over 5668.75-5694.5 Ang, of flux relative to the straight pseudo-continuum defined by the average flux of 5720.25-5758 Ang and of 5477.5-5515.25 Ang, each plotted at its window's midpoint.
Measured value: 0.09 mag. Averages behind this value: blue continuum 44.8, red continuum 55.7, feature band 49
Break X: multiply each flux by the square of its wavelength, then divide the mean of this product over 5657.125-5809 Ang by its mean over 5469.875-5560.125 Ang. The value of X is 1.26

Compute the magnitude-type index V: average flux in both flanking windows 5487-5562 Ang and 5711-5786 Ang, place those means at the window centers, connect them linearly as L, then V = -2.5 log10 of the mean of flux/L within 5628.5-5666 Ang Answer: 0.082 mag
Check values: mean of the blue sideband 46.5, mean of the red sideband 55.2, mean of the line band 47.6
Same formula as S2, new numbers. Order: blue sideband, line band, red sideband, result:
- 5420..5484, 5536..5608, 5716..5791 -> 3.8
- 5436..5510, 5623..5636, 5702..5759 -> 1.3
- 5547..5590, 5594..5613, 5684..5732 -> 2.0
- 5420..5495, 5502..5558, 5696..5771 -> 2.5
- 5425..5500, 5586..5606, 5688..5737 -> 2.3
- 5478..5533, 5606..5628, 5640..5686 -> 0.6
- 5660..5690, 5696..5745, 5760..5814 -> -1.4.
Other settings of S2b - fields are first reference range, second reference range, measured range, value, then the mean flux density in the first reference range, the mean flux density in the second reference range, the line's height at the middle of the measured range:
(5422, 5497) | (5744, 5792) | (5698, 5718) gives 0.5 Ang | 46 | 56.1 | 54.1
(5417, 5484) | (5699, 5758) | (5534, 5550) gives 0.5 Ang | 46.2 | 54.7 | 49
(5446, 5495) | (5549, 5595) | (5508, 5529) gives 0.3 Ang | 43.8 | 48.1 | 45.8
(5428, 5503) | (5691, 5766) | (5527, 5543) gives 0.2 Ang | 45.3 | 54.4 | 47.7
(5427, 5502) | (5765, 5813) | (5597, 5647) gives 5.8 Ang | 45.5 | 57.3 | 51.2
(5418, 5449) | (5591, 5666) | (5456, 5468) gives 2.1 Ang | 50.1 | 46.3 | 49.6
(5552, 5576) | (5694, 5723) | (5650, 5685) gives 1.7 Ang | 48.6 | 52.8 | 51.6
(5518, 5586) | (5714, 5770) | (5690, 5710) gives 0.7 Ang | 48.2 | 55.3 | 53.7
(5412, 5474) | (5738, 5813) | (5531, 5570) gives 1.5 Ang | 46.6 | 57.1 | 50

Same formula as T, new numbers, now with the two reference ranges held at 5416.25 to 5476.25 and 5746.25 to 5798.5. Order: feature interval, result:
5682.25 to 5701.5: 0.071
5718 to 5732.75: 0.025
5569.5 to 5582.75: 0.028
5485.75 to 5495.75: -0.011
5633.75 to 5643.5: 0.117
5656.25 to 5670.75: 0.090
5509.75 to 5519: 0.164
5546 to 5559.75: 0.018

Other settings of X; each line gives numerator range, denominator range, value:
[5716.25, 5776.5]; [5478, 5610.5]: 1.28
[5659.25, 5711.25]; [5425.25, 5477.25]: 1.20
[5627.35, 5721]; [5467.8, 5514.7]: 1.18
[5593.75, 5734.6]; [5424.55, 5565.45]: 1.13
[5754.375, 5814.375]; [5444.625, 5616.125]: 1.37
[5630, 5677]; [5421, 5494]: 1.12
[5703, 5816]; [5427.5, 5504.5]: 1.37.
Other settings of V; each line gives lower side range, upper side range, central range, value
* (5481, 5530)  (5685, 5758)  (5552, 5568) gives -0.04 mag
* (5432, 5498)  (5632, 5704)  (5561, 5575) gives -0.02 mag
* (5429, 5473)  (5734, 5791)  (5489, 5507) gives 0.03 mag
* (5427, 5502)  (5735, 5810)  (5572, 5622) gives 0.10 mag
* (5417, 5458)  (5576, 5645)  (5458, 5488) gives 0.08 mag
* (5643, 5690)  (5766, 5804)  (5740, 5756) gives -0.06 mag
